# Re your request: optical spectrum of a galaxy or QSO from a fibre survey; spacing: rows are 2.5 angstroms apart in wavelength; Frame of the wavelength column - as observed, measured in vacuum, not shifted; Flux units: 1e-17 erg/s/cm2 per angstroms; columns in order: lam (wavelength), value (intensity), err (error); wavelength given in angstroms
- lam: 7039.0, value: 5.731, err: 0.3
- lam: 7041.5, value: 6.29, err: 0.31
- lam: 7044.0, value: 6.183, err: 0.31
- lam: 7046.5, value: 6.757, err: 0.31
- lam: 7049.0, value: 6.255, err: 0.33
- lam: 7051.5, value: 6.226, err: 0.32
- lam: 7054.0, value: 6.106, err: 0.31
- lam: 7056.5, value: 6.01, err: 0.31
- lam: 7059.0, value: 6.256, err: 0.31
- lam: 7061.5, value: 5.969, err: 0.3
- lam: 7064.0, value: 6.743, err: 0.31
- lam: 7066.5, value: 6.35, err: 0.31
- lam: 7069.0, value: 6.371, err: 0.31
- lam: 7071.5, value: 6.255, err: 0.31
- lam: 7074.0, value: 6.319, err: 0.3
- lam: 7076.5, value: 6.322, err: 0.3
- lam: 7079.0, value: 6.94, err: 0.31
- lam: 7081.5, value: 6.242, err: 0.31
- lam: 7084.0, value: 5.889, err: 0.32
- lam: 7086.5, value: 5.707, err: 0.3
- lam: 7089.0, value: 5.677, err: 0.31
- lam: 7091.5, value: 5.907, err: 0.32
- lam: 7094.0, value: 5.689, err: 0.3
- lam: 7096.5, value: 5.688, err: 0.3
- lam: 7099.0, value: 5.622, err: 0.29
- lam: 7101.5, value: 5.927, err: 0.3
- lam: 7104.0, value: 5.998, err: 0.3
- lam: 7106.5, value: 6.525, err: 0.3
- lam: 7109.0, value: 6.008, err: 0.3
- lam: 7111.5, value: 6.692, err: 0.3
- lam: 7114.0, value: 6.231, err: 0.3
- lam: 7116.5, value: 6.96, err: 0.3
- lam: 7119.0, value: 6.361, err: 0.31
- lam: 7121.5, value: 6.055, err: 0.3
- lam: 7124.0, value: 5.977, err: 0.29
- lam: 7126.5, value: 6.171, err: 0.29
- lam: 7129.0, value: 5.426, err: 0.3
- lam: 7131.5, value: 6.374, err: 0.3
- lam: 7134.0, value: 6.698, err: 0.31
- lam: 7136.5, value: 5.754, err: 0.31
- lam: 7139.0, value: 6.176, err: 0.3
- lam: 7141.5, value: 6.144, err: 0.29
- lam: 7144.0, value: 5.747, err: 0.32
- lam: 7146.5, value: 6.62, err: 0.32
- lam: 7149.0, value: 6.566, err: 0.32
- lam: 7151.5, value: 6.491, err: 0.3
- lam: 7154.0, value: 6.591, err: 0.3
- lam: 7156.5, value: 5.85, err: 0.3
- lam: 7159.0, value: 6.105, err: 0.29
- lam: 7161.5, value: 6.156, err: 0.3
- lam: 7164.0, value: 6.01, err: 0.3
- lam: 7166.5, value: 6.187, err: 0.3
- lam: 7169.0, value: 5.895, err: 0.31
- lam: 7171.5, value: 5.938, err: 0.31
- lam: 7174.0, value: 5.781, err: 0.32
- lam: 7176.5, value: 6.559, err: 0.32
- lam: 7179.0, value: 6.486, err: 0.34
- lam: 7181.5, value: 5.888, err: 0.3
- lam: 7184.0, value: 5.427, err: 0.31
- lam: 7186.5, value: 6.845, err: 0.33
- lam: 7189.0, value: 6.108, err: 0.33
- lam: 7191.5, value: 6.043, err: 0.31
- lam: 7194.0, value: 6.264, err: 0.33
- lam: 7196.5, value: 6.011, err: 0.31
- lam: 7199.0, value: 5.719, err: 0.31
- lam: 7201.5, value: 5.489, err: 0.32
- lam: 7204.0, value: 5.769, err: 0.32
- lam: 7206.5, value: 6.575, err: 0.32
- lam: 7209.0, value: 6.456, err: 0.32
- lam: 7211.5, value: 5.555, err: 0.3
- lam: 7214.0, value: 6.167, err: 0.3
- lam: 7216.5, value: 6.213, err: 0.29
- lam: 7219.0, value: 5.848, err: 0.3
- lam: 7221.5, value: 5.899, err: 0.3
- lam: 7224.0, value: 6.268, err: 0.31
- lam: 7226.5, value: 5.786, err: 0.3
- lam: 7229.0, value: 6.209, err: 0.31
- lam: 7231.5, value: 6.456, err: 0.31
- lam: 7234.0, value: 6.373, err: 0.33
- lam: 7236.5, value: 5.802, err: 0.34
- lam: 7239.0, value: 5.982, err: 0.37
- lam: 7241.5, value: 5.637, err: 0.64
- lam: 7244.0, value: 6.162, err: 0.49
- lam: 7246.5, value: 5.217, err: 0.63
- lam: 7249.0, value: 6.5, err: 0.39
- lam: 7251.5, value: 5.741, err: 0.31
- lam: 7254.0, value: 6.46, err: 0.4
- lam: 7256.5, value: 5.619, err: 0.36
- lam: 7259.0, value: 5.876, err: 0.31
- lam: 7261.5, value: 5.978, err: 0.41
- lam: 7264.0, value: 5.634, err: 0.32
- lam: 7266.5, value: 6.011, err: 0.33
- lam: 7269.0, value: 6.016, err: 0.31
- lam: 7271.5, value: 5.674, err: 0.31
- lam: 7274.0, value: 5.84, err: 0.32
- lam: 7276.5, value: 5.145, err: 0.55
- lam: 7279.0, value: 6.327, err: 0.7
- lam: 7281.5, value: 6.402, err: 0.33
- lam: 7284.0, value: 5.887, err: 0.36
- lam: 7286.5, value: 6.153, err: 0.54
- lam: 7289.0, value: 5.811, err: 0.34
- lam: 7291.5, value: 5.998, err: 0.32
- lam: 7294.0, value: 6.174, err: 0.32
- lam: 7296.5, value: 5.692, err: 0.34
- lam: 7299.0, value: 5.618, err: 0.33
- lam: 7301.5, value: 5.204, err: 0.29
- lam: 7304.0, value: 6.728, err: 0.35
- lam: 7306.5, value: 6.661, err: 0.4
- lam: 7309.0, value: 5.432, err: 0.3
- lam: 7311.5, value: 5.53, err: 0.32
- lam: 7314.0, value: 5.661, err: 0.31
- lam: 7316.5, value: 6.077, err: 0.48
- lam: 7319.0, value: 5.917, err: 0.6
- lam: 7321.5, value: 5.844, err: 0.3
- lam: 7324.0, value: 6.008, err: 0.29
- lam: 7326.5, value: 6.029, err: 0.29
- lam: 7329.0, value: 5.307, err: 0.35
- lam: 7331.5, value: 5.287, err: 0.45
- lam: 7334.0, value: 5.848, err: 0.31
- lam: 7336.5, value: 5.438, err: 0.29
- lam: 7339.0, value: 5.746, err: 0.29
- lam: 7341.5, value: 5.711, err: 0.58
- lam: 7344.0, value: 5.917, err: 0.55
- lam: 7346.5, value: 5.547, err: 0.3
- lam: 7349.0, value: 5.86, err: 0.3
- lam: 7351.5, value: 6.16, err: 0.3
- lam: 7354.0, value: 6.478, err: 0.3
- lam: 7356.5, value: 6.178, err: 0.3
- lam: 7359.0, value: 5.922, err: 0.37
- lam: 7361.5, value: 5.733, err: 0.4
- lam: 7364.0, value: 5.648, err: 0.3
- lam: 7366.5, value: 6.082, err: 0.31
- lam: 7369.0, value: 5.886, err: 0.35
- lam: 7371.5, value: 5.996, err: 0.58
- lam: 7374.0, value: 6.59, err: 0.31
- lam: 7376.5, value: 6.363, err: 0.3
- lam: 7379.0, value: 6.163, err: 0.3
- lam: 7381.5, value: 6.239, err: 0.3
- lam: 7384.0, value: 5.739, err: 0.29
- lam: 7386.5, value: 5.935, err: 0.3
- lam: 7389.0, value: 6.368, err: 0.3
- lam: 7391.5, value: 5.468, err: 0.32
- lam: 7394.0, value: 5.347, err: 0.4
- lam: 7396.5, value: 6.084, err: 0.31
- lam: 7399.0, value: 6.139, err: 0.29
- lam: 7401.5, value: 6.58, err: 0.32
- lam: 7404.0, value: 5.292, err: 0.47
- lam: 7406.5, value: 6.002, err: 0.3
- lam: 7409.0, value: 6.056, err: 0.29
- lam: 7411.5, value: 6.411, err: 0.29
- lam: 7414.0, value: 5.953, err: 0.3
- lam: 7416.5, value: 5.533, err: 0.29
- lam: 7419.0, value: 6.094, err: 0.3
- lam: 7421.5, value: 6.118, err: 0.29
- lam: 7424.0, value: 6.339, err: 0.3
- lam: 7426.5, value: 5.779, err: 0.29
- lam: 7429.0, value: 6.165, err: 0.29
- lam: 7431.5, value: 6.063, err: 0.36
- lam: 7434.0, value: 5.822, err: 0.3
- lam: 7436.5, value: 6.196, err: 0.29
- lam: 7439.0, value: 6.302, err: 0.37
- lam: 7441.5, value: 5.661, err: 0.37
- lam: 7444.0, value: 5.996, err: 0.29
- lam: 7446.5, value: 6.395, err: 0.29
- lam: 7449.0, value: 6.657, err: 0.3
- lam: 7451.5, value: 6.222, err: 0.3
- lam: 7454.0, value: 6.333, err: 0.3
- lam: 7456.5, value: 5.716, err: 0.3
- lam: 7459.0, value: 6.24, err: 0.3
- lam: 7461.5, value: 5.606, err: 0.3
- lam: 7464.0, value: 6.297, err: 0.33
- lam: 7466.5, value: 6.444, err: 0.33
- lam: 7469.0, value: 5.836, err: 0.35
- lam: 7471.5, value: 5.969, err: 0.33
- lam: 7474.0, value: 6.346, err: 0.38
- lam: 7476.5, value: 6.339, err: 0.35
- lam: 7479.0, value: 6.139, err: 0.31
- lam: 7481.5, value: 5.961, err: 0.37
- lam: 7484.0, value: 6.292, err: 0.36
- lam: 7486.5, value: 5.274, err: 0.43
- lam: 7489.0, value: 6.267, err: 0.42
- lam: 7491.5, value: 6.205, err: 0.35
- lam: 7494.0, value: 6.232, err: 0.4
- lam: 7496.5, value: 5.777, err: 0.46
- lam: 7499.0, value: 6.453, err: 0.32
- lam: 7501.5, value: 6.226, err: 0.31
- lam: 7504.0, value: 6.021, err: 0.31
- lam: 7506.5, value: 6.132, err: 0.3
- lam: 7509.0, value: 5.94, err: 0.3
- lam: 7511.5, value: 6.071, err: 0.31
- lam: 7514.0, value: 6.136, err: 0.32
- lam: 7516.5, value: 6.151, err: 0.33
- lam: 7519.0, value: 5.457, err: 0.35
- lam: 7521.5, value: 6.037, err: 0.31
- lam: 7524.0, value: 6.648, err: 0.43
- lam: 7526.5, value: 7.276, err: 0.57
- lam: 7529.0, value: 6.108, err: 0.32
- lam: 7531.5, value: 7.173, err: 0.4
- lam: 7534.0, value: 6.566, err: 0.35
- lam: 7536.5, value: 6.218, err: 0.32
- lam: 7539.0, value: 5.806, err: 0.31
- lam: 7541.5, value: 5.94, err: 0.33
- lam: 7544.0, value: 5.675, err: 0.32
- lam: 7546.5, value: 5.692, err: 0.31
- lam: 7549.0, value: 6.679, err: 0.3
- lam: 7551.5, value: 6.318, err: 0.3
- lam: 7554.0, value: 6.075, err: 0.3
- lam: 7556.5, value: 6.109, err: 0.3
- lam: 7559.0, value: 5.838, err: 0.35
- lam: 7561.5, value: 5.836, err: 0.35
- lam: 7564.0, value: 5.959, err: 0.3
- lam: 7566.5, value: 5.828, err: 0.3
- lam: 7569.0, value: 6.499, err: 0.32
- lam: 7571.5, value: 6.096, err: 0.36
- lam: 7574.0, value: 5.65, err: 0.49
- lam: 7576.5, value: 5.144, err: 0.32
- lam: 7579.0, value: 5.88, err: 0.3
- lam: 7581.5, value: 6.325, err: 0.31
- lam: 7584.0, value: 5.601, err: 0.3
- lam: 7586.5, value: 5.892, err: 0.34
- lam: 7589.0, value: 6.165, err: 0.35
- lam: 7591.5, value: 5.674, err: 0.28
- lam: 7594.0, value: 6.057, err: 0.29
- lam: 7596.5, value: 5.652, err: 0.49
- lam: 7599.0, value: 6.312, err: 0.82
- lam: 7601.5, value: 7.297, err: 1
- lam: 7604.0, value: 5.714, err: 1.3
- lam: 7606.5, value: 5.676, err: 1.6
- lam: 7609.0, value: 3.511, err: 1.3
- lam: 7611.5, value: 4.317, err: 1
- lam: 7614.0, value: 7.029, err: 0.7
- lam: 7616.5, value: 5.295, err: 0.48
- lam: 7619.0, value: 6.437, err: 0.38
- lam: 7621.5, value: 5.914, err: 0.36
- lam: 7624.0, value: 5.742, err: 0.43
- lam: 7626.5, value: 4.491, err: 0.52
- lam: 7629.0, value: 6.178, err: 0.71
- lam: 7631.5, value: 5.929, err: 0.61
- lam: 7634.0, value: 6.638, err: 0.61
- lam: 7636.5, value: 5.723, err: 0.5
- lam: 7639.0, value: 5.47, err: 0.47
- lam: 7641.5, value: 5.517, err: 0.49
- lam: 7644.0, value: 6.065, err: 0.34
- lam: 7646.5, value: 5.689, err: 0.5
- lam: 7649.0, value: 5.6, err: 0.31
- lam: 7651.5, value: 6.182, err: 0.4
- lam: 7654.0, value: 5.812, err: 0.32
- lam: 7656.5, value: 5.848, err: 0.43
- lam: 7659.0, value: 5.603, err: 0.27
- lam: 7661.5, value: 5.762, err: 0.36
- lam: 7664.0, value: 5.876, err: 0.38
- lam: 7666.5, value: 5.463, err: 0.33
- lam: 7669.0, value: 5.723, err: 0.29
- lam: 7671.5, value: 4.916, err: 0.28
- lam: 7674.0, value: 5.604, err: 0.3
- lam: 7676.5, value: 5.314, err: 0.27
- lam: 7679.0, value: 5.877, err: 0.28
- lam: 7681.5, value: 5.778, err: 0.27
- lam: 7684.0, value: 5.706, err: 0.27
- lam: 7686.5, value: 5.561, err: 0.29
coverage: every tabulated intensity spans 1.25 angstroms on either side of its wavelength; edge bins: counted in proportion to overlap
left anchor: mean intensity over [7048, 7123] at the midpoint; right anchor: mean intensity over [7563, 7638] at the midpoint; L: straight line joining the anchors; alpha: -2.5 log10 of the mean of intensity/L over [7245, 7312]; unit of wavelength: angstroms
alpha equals 0.02 mag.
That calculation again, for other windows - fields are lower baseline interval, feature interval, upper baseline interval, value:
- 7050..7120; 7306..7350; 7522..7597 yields 0.07 mag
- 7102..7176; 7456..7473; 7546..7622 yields -0.01 mag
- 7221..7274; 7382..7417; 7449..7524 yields 0.02 mag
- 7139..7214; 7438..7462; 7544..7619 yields -0.03 mag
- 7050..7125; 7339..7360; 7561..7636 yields 0.01 mag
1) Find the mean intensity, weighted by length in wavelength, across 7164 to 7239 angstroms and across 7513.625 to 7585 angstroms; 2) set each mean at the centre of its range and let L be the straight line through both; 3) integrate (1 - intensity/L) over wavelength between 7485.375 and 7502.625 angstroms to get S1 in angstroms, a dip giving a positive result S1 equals 0.1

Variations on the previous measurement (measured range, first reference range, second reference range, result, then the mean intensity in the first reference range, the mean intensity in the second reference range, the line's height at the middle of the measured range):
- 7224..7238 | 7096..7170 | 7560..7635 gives -0.1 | 6.17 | 5.82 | 6.1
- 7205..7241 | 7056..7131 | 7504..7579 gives 0.2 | 6.15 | 6.1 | 6.13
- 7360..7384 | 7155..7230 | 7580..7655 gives -0.5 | 6.05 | 5.8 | 5.94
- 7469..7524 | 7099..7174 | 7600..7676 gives -2.3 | 6.18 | 5.7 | 5.83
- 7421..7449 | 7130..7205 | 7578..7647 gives -0.8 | 6.12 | 5.79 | 5.92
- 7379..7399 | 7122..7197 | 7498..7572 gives 0.8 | 6.14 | 6.17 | 6.16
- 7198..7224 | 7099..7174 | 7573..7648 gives 0.5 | 6.18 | 5.77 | 6.11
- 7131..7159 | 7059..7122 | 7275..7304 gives -0.7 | 6.18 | 5.89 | 6.1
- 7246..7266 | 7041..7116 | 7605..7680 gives 0.3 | 6.18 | 5.64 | 6.01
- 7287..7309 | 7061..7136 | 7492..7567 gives 0.7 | 6.17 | 6.15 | 6.16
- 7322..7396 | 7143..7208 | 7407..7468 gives 2.5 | 6.12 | 6.1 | 6.11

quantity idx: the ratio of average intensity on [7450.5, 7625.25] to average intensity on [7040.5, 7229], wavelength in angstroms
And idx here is 0.98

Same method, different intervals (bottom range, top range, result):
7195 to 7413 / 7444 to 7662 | 1.01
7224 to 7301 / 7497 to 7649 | 1.00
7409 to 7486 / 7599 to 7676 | 0.94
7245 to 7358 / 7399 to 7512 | 1.04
